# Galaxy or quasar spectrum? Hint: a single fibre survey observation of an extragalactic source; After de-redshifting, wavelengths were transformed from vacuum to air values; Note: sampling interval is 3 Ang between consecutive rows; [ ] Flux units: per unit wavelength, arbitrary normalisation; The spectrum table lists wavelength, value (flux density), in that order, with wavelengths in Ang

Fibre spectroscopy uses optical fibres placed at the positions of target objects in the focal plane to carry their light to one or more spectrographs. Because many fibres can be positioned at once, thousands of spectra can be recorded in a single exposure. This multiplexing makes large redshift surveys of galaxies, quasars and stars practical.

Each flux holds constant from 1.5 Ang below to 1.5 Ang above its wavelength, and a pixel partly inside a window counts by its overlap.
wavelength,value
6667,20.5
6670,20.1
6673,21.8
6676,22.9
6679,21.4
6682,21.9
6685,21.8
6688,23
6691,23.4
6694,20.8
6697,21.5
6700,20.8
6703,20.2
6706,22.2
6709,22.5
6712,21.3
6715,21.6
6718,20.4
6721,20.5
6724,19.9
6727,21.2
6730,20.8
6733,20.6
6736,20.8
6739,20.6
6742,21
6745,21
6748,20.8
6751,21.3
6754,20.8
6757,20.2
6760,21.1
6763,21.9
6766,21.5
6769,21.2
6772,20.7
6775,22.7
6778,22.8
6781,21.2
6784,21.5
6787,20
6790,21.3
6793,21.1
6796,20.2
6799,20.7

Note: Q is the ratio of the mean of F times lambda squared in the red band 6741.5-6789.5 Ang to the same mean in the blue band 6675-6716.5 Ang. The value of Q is 0.99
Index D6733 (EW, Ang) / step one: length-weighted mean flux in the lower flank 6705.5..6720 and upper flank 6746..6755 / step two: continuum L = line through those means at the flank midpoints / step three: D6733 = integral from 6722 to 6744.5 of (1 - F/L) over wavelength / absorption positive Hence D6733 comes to 0.5 Ang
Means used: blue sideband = 21.5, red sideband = 21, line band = 20.7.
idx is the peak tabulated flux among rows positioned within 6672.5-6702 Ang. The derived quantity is 23.4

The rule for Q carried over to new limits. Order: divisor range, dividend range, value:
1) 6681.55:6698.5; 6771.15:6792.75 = 1.00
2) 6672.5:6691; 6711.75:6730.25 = 0.94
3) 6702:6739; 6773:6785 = 1.07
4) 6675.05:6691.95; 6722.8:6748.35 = 0.94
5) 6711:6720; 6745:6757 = 1.00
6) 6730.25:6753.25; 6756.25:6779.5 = 1.04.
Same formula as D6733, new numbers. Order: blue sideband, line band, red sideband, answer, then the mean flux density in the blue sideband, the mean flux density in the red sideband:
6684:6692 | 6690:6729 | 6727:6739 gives 1.0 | 22.8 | 20.8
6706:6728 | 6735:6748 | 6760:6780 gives 0.3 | 21.1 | 21.7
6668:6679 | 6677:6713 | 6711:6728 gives -1.0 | 21.5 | 20.8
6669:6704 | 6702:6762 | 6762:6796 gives 1.6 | 21.7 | 21.4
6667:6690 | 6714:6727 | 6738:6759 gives 0.4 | 21.8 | 20.8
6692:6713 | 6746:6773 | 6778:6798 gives 0.1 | 21.4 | 21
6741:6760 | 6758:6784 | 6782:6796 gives -0.9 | 20.9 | 20.9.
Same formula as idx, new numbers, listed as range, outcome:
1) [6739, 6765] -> 21.9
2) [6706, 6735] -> 22.5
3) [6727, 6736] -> 21.2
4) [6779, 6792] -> 21.5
